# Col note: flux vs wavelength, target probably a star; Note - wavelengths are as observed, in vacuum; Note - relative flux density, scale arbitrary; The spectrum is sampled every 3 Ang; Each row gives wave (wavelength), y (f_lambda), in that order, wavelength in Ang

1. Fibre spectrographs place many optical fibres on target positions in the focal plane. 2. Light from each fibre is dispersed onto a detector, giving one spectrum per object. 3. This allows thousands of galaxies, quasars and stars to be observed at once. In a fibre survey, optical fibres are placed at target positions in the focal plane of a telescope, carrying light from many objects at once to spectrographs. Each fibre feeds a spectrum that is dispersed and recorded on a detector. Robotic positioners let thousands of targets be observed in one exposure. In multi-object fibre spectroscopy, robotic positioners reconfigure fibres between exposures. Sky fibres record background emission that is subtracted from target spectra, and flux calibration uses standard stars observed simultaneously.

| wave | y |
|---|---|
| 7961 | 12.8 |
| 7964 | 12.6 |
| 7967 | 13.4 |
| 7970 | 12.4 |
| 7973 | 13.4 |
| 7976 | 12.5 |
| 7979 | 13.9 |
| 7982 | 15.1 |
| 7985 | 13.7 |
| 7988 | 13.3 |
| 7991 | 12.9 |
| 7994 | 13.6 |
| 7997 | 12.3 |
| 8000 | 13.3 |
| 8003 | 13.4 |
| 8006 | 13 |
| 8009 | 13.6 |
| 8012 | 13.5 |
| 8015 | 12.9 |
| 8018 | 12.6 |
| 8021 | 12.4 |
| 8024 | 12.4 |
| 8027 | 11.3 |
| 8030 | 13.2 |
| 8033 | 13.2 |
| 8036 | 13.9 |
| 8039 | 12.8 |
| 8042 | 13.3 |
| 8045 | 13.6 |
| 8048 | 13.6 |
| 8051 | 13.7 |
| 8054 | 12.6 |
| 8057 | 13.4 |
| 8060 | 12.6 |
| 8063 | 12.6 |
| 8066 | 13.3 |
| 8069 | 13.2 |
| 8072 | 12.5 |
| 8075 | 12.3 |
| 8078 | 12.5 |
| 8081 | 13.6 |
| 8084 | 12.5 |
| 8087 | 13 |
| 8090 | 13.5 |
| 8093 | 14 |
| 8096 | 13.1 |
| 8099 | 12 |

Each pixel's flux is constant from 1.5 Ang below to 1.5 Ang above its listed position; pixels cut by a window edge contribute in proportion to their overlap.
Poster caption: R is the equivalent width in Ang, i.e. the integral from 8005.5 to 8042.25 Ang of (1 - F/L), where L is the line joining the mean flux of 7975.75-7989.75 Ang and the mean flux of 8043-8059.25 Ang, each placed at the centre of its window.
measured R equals 1.64 Ang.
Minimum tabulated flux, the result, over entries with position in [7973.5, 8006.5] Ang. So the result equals 12.3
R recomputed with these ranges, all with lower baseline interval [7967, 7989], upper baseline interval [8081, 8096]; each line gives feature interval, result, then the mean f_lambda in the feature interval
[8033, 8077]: 0.8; 13.1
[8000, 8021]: 0.5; 13.1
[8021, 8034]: 0.9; 12.5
